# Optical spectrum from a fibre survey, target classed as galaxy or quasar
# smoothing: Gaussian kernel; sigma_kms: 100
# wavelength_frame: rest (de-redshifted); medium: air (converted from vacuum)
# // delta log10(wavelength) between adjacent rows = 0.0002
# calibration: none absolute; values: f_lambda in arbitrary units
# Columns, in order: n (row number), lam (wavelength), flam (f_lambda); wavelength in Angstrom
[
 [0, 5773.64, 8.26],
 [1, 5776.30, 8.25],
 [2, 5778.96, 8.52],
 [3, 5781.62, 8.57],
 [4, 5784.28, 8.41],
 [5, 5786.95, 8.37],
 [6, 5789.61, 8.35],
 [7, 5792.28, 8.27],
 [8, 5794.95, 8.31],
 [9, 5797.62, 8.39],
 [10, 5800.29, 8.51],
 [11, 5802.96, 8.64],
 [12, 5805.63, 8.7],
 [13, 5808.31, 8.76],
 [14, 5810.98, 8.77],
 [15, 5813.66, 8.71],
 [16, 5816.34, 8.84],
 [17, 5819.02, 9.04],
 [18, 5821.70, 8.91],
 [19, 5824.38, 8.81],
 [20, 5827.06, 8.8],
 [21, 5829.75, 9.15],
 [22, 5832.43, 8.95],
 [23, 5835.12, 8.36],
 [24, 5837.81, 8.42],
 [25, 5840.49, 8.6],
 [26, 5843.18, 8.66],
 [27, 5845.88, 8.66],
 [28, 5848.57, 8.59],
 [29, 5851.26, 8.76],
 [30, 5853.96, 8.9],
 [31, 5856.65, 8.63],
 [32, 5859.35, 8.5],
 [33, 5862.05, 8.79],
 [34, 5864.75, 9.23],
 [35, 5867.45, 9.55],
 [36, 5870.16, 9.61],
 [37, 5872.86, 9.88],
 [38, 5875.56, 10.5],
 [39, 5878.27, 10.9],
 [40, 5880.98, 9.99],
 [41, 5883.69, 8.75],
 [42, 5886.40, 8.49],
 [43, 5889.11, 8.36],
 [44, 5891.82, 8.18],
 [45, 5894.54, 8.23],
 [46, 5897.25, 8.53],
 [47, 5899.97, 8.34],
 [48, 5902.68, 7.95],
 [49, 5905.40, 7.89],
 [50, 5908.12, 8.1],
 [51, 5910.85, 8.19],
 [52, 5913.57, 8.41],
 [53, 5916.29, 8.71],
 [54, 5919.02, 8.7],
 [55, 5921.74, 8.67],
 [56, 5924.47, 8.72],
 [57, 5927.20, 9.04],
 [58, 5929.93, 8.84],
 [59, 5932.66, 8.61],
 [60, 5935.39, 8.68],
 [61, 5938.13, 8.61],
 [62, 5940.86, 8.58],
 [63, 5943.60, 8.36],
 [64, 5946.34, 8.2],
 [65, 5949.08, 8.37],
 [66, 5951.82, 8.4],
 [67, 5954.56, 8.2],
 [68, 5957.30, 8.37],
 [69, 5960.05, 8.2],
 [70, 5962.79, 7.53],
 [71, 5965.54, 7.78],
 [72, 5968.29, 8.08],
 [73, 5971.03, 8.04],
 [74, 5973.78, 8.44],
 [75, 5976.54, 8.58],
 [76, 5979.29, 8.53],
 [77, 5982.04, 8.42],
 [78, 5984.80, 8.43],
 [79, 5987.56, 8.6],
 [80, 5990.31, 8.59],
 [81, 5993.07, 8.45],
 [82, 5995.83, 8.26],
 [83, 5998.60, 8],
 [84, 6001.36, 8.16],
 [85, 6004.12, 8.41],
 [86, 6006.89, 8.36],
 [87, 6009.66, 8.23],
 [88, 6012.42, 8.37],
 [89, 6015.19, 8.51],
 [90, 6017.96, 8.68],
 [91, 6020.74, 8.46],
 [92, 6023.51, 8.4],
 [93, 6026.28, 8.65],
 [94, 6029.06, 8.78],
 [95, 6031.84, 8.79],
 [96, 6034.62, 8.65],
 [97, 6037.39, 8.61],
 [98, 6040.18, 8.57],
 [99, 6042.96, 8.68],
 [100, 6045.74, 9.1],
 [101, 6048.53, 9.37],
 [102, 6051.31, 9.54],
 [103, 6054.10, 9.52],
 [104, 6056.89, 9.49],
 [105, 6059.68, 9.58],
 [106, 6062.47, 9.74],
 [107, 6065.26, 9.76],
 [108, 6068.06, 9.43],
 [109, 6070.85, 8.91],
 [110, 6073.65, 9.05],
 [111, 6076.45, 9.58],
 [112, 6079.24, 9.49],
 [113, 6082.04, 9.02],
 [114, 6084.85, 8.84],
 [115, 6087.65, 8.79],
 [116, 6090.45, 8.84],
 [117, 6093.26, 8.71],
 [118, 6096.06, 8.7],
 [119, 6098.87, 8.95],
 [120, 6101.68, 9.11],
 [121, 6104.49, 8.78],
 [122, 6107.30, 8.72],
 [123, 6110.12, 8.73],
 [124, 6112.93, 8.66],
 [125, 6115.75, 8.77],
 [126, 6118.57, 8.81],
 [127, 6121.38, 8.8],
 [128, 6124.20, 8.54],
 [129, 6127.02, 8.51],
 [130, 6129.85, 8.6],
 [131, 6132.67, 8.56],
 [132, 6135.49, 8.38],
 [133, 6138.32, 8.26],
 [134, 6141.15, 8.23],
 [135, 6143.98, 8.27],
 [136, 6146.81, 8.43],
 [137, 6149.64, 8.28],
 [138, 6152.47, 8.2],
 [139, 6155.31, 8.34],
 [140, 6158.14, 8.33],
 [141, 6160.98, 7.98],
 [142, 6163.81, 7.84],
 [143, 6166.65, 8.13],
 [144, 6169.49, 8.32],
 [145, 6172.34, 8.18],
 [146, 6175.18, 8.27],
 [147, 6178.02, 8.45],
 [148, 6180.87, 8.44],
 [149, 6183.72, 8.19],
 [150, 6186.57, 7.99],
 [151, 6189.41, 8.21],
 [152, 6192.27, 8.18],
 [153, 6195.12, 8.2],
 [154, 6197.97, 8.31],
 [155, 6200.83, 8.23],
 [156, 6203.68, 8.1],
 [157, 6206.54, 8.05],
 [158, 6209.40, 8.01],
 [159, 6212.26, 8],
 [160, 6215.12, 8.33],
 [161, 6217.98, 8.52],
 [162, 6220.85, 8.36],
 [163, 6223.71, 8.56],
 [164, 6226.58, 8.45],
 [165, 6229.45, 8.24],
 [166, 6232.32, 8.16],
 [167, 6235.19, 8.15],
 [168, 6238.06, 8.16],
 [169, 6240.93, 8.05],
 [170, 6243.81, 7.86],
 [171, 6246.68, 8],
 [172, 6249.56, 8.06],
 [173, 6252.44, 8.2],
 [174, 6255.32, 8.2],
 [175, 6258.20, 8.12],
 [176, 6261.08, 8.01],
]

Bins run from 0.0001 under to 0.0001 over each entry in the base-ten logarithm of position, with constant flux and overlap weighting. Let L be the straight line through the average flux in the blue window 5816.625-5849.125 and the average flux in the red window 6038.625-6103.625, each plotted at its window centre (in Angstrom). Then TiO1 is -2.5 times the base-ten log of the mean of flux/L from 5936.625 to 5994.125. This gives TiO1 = 0.08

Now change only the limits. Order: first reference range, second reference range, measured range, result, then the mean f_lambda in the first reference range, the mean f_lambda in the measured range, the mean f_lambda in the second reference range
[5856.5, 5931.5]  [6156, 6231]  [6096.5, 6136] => -0.042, 8.85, 8.72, 8.23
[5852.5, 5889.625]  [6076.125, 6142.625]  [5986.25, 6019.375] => 0.077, 9.31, 8.38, 8.75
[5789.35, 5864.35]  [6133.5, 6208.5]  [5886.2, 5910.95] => 0.048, 8.68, 8.21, 8.22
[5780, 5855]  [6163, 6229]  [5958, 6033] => 0.012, 8.65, 8.36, 8.23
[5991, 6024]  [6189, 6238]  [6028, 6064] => -0.097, 8.36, 9.12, 8.24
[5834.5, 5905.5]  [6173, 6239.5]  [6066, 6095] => -0.074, 8.88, 9.08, 8.24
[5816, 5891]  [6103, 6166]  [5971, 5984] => 0.042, 9.02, 8.44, 8.45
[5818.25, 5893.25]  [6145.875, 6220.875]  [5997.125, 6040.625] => 0.017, 9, 8.47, 8.21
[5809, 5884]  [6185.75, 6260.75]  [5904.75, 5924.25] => 0.059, 9.05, 8.42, 8.18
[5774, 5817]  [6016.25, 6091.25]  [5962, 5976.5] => 0.106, 8.51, 8.05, 9.05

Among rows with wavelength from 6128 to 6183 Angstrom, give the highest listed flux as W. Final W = 8.6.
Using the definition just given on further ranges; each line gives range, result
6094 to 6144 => 9.11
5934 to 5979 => 8.68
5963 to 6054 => 9.54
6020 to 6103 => 9.76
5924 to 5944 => 9.04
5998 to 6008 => 8.41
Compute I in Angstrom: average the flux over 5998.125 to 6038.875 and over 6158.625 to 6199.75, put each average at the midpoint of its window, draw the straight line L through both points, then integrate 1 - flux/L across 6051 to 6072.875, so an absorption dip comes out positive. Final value -2.8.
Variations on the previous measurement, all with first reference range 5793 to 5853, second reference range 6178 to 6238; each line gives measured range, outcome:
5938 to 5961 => 0.51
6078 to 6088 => -0.80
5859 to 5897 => -2.56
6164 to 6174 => 0.14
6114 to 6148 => -0.76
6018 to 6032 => -0.25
